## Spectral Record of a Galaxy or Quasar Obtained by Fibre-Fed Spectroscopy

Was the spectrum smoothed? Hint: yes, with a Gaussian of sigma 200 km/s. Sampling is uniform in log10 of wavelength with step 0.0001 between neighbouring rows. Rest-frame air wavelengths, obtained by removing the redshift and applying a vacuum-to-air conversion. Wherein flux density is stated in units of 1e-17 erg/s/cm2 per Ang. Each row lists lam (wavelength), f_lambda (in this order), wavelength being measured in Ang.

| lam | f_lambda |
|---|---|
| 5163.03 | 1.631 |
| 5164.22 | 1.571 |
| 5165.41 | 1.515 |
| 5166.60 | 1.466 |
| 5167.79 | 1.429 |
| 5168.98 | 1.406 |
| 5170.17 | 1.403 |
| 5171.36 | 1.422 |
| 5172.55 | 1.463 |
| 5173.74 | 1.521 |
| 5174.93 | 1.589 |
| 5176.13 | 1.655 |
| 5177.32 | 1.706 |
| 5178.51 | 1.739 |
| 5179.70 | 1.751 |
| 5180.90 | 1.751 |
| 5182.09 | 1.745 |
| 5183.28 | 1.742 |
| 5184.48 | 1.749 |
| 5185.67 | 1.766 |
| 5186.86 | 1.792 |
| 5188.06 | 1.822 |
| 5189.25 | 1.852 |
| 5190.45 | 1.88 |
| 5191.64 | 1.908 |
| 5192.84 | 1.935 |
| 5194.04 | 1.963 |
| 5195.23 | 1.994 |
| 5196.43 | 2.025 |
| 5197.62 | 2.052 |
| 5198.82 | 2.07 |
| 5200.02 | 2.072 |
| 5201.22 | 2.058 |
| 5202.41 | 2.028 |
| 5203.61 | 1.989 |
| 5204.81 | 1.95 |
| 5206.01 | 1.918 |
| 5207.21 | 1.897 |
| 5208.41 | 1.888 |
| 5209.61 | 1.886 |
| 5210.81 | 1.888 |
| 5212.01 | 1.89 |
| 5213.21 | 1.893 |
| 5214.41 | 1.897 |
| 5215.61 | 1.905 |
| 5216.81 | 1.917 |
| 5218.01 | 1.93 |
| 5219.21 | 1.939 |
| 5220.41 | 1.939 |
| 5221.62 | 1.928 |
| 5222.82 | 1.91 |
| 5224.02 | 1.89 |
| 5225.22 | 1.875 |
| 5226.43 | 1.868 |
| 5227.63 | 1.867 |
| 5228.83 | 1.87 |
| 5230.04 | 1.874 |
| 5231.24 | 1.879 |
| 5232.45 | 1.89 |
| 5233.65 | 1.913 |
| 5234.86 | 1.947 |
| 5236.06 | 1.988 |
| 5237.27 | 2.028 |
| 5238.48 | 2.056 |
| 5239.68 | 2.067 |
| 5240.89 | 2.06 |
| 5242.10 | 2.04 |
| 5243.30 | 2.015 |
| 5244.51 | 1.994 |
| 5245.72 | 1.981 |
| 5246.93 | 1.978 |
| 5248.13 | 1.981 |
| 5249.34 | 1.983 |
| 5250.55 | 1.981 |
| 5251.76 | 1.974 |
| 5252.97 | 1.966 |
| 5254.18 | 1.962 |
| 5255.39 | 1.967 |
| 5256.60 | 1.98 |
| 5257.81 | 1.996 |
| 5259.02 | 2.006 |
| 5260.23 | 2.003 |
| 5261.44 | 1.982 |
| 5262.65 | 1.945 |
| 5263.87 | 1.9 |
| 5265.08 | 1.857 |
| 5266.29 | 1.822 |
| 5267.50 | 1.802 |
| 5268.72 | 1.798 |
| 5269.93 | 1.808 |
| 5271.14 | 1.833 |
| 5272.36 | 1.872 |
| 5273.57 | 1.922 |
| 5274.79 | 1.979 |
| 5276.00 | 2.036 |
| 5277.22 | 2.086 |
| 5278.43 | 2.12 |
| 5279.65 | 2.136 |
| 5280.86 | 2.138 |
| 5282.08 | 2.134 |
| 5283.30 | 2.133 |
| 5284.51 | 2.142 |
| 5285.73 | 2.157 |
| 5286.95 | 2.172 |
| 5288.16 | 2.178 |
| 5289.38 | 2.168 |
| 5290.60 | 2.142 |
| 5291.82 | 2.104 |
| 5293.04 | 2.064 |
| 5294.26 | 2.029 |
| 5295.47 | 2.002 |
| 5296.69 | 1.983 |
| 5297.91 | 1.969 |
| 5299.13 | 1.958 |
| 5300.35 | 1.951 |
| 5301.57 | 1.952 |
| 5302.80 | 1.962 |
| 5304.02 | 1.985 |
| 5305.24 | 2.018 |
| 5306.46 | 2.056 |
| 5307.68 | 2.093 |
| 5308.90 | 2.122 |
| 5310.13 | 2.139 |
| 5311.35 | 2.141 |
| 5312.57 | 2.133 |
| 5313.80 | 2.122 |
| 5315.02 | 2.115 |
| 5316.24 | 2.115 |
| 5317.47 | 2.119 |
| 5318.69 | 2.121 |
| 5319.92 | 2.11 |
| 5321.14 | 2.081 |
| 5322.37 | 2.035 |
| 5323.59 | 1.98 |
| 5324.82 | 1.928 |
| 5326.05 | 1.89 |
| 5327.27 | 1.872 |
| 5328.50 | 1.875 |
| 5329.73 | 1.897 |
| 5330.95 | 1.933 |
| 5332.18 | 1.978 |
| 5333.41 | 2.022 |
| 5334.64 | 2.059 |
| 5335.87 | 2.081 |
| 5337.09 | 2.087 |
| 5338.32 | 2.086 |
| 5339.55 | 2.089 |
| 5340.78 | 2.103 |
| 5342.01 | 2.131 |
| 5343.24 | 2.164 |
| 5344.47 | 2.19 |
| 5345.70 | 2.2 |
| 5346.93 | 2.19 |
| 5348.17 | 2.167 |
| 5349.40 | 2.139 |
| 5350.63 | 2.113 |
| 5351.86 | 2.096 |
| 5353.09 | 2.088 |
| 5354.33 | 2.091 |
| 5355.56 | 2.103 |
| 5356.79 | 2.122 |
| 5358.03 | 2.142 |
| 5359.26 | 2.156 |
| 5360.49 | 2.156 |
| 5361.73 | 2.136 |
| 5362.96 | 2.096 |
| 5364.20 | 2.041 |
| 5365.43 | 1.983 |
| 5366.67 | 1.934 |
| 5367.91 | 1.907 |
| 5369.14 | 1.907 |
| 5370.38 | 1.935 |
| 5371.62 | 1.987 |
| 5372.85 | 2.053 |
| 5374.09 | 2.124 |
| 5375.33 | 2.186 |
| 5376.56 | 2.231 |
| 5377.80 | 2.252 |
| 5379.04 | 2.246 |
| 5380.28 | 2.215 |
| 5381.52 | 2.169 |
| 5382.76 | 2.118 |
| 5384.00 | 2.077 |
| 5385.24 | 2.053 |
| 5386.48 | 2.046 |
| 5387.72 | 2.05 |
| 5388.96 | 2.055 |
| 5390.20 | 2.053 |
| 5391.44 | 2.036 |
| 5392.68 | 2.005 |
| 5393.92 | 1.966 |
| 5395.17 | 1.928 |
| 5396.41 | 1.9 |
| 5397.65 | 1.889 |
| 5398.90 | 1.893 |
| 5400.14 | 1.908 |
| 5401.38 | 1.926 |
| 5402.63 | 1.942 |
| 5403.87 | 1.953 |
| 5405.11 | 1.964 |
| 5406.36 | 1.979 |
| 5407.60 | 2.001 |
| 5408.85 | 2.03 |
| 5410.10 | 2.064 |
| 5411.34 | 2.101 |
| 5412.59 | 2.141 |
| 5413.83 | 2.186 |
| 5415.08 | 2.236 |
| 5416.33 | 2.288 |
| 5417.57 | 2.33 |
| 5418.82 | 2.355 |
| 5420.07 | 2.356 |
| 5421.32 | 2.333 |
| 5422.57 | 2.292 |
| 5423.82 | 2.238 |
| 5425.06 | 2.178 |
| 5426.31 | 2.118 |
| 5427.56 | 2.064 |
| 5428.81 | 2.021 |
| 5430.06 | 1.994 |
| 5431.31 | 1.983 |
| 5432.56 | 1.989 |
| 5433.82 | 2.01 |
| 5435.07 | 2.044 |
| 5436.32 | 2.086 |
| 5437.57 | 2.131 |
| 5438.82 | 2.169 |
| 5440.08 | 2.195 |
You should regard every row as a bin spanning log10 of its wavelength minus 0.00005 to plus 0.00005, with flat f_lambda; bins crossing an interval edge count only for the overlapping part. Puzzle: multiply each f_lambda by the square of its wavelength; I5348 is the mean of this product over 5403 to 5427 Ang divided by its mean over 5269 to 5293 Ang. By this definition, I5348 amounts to 1.1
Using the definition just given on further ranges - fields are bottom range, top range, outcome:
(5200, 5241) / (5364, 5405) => 1.12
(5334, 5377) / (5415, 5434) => 1.07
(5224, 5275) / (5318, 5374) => 1.10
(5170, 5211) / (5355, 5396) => 1.22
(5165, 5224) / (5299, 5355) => 1.19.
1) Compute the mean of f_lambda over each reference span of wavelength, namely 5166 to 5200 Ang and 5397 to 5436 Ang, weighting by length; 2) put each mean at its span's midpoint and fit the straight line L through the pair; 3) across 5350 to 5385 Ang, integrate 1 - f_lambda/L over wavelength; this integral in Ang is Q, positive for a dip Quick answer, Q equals -1.3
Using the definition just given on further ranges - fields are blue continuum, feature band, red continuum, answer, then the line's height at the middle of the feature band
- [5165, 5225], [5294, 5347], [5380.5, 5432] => -2.0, 1.97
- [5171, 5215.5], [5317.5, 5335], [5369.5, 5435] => 0.1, 2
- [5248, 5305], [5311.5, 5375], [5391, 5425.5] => -0.6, 2.04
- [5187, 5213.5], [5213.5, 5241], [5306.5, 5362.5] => 0.6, 1.97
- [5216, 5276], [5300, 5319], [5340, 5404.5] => -0.6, 2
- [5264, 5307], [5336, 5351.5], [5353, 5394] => -0.6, 2.06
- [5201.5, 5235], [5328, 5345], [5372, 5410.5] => -0.4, 2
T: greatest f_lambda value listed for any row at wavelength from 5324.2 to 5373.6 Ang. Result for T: 2.2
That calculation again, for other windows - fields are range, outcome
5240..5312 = 2.178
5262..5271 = 1.945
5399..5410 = 2.03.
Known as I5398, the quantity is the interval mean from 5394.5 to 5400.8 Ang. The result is 1.9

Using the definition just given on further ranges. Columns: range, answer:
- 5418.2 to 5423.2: 2.33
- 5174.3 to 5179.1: 1.67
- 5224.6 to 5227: 1.87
